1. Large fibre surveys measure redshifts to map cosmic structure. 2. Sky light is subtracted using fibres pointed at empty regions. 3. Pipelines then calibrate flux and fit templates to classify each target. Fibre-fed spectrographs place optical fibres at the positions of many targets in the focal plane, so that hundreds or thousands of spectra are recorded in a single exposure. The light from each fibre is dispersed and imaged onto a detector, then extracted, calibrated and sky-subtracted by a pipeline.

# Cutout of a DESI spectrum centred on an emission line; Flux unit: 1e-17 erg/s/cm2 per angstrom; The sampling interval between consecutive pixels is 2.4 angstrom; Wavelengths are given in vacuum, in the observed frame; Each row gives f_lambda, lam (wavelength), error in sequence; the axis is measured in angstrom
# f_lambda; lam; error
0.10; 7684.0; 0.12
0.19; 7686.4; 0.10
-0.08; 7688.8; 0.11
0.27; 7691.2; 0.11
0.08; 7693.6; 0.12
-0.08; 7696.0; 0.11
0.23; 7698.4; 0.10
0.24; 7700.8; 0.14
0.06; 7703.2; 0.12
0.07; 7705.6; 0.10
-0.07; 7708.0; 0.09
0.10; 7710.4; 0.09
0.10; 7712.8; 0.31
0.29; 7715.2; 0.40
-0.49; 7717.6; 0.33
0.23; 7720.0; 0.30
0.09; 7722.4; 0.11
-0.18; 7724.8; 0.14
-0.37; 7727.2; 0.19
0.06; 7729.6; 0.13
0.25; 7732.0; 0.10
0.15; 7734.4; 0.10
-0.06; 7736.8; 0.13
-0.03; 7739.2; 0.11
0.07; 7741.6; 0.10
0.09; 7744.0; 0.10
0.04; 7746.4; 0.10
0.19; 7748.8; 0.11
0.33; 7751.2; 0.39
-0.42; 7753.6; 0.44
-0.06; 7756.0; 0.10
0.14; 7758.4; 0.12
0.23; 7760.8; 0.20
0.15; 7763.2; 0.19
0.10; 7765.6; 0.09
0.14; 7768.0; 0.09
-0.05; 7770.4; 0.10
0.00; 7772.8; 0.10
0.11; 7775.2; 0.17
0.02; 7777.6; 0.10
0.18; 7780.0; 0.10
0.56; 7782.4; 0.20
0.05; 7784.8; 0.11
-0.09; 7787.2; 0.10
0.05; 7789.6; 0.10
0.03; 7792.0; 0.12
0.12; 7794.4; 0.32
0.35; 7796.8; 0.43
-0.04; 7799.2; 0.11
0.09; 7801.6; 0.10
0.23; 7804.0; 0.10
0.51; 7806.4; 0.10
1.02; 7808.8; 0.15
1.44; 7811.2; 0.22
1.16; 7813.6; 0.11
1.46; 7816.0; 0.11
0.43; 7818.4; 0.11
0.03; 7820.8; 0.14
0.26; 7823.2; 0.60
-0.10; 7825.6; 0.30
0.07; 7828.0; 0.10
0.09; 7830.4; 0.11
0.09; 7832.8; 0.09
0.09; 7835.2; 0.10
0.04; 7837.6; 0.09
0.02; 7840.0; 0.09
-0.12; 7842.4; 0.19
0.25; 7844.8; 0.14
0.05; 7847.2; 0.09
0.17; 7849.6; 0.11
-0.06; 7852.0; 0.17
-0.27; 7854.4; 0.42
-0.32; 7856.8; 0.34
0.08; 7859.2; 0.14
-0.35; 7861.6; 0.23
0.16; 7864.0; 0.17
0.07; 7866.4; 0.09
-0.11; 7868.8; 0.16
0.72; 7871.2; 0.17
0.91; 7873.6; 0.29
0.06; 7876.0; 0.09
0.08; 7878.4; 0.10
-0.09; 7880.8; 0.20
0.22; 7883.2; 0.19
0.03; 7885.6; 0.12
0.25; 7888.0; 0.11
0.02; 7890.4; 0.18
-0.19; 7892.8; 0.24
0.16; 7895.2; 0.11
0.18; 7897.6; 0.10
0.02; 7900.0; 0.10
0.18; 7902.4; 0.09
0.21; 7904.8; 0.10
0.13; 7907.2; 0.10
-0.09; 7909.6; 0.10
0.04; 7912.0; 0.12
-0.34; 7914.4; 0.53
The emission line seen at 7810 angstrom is [O II] 3727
